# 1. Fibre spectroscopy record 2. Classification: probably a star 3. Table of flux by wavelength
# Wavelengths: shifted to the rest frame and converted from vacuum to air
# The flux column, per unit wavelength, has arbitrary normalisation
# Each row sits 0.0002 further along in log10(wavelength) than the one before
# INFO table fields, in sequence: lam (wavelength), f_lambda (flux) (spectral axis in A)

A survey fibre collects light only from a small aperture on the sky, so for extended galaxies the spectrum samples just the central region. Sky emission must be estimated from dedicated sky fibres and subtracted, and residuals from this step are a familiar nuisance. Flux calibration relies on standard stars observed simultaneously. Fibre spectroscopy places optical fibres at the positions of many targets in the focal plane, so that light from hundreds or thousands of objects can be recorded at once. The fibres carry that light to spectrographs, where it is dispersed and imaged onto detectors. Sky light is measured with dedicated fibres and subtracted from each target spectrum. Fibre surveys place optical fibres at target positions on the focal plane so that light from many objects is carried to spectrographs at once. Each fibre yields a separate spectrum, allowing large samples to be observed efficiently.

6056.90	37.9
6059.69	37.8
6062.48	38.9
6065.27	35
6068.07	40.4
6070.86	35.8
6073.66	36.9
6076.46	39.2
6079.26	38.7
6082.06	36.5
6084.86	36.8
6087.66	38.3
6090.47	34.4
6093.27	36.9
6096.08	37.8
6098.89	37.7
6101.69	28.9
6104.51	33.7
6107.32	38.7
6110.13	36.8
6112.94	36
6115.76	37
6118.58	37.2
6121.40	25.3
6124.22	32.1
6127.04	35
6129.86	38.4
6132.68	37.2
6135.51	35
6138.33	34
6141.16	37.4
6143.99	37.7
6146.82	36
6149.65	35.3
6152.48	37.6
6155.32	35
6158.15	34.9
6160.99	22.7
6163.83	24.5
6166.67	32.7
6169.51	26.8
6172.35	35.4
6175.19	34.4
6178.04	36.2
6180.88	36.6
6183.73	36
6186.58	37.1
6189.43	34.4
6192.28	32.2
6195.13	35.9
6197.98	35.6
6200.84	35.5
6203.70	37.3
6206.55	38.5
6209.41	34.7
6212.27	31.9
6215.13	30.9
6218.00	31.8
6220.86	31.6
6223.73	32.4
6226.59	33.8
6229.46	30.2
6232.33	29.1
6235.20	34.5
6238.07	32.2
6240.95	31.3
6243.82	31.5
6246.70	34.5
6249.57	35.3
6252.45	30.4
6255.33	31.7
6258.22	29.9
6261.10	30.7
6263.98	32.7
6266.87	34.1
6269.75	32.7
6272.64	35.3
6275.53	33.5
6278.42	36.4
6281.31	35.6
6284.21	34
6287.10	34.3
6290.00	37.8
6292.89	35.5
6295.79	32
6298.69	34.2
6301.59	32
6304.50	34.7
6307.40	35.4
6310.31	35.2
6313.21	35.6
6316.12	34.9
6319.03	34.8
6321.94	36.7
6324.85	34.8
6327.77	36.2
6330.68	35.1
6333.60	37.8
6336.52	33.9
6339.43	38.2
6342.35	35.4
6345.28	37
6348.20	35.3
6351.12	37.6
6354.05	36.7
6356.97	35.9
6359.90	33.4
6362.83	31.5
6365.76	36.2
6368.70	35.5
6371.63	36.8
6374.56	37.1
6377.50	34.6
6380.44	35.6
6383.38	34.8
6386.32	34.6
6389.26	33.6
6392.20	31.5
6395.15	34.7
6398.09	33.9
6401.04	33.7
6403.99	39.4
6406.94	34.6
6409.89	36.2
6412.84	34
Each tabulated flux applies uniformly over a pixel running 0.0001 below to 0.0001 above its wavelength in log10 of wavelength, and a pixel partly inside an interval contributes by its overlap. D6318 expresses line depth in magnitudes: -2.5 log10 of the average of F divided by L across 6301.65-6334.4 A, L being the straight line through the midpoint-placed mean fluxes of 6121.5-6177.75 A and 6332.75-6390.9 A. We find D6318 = -0.01 mag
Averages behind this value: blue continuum 33.6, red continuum 35.5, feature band 35.4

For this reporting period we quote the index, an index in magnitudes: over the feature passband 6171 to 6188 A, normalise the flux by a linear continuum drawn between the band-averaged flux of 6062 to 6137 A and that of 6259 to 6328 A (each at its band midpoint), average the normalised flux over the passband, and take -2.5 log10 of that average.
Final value -0.02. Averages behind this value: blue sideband 36.1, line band 35.9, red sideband 34.5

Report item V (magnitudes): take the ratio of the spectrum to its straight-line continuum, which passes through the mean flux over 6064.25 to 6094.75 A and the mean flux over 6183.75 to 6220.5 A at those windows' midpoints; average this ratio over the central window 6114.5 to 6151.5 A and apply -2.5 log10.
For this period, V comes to 0.03 mag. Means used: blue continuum 37.2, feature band 35.2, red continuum 34.6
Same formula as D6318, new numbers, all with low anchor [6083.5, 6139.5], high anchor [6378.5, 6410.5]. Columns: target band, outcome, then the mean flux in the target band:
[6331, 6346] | -0.04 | 36.3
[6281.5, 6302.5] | 0.02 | 34.4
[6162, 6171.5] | 0.24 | 28.2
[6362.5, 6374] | -0.02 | 35.5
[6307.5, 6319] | -0.01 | 35.2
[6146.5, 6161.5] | 0.04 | 34.1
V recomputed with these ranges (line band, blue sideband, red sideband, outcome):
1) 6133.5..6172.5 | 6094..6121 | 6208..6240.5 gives 0.03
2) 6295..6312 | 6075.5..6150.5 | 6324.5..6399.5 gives 0.04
